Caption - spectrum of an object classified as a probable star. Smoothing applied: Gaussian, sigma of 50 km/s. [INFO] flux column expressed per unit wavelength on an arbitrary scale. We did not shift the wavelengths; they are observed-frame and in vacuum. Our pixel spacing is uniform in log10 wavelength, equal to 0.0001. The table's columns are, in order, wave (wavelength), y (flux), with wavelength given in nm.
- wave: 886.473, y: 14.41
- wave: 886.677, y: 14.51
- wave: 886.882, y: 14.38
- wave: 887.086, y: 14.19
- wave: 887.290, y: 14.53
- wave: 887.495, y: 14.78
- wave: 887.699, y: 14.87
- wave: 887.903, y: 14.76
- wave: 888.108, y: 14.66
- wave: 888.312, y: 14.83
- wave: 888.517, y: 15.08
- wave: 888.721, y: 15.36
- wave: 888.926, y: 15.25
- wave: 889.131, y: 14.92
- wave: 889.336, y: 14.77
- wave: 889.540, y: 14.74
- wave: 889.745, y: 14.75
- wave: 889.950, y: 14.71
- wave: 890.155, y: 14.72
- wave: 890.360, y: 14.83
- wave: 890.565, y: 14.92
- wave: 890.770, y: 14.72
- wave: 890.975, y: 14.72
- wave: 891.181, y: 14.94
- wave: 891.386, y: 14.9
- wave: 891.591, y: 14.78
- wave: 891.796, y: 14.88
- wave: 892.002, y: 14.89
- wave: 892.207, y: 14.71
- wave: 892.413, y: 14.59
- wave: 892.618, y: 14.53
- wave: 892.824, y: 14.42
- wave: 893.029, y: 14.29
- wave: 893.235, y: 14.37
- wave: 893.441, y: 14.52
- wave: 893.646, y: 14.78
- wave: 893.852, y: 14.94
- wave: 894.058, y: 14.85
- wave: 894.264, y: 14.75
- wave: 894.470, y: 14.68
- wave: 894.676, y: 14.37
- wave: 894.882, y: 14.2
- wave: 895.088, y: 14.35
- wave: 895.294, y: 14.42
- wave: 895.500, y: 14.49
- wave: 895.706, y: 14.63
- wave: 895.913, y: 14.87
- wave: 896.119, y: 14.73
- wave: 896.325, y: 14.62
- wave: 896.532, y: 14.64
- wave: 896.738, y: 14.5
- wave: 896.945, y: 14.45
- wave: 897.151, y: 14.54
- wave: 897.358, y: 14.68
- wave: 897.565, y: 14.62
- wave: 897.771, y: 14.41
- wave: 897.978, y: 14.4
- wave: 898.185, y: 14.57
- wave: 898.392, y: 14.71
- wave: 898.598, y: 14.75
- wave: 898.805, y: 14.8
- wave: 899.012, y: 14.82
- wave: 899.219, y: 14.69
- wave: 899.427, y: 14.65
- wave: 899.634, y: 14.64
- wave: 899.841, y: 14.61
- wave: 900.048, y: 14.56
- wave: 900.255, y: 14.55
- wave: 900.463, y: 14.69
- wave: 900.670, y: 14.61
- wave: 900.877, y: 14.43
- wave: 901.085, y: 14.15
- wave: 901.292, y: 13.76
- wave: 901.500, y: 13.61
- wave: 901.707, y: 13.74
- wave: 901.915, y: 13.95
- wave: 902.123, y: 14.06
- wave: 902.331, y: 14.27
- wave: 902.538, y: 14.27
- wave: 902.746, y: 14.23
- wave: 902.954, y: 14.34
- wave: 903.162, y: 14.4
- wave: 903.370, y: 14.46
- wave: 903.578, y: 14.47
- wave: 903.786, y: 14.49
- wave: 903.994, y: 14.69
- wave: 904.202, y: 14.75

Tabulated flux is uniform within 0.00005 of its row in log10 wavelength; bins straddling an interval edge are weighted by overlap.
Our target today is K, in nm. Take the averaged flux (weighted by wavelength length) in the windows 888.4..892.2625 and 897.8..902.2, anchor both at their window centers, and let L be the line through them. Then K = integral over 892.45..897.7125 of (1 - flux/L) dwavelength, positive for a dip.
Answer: 0.03 nm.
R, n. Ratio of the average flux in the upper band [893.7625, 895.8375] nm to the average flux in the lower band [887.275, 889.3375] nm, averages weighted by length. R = 1.0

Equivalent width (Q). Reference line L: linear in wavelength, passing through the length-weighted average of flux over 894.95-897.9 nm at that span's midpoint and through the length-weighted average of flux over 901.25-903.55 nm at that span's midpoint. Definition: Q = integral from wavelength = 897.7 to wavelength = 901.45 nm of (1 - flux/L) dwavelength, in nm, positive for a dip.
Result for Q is -0.05 nm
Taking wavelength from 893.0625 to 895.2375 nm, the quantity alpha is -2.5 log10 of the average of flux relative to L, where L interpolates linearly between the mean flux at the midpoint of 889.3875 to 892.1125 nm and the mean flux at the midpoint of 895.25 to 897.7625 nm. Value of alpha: 0.01 mag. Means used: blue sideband 14.8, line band 14.6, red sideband 14.6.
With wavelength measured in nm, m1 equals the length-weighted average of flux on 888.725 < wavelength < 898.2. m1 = 14.7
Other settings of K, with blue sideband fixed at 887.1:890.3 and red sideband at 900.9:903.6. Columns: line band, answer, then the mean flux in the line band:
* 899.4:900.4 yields -0.02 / 14.6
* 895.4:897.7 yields -0.03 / 14.6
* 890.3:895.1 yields -0.01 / 14.7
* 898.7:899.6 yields -0.03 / 14.7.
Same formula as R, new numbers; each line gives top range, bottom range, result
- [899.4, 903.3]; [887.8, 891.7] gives 0.96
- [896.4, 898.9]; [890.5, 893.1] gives 0.99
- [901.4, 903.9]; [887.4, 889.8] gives 0.95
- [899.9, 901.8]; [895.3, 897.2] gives 0.98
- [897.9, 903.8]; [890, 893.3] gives 0.98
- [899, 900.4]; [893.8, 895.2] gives 1.00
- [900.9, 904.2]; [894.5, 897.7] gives 0.98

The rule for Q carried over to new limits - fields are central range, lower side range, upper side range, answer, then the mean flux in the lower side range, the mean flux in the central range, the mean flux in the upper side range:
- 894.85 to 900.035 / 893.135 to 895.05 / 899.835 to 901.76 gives -0.06 nm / 14.6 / 14.6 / 14.3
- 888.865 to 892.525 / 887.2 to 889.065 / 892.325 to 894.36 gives -0.01 nm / 14.9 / 14.8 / 14.6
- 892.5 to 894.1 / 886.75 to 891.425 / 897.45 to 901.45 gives 0.01 nm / 14.8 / 14.6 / 14.5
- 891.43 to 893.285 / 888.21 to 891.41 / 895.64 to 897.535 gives 0.02 nm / 14.9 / 14.6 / 14.6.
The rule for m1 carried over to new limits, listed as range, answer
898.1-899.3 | 14.7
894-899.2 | 14.6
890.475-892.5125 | 14.8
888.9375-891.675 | 14.8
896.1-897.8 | 14.6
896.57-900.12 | 14.6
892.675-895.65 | 14.5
